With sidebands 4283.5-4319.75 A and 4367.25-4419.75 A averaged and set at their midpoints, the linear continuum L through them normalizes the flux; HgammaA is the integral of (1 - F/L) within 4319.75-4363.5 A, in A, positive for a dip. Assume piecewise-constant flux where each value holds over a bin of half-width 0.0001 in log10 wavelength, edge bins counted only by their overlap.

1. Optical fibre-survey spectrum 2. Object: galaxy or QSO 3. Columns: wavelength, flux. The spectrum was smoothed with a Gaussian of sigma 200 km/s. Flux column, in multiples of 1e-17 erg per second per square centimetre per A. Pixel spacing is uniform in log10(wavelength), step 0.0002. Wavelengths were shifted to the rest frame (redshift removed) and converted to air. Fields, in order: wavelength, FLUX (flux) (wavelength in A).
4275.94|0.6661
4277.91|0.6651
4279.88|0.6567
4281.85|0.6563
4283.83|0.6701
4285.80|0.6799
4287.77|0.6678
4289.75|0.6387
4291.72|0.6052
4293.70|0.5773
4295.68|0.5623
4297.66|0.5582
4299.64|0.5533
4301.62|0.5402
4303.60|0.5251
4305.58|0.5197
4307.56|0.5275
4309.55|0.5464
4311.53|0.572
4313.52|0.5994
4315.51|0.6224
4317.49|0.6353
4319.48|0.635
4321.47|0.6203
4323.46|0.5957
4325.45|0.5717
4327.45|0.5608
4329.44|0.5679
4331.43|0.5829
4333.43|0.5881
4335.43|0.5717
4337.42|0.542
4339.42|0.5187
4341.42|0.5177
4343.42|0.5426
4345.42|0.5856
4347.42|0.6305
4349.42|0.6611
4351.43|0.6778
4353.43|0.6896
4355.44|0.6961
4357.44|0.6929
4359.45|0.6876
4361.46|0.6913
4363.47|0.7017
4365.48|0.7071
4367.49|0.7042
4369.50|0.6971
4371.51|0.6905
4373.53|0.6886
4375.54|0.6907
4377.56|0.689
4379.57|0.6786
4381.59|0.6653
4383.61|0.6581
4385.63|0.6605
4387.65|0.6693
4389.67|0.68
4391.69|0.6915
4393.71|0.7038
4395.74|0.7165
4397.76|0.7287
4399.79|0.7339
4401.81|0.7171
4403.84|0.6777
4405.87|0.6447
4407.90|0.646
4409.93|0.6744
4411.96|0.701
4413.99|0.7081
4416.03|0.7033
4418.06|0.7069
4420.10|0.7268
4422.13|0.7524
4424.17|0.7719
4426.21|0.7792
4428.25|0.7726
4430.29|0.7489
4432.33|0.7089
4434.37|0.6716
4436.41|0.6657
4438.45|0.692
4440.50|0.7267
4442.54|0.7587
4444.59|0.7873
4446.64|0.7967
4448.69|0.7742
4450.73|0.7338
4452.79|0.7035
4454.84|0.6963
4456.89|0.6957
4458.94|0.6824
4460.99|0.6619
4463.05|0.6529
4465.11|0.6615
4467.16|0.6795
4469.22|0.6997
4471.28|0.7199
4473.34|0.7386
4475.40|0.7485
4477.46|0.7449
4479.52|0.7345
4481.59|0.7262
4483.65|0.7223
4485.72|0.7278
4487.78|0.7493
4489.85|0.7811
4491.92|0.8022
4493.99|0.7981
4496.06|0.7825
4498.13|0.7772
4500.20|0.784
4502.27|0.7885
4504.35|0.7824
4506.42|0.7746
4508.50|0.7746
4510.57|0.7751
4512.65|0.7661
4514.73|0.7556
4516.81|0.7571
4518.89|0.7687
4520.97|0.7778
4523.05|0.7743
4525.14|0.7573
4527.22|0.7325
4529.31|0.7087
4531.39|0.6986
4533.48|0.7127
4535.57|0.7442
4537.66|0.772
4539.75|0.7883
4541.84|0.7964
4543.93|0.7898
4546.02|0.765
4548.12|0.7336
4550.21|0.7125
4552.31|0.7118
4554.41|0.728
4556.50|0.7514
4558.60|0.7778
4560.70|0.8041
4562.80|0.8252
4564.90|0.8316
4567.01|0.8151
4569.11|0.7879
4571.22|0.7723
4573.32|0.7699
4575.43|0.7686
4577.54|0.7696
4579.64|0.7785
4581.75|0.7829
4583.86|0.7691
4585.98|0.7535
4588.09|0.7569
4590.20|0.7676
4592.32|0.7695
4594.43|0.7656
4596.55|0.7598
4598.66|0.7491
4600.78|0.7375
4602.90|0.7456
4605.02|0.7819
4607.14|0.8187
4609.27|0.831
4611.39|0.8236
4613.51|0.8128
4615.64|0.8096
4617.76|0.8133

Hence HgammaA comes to 1.5 A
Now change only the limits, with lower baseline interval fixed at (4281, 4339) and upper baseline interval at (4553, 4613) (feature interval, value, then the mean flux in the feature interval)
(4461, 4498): -1.4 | 0.733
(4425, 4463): -2.4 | 0.724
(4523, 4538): 0.2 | 0.733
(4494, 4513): -1.5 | 0.78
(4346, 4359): -1.1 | 0.672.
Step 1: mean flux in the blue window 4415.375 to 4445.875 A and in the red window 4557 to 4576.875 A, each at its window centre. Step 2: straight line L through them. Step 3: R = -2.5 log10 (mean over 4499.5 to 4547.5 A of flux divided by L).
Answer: 0.02 mag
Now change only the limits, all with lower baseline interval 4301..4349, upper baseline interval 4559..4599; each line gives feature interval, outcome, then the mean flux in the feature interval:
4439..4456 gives -0.111 mag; 0.745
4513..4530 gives -0.033 mag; 0.755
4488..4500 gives -0.109 mag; 0.785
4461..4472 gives 0.014 mag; 0.679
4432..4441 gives -0.042 mag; 0.69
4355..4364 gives -0.155 mag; 0.693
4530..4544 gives -0.013 mag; 0.754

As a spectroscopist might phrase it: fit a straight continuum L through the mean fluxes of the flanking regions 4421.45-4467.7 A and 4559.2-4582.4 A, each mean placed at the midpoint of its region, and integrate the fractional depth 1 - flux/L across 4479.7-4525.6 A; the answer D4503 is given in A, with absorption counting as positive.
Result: -0.9 A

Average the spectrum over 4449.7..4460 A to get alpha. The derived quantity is 0.703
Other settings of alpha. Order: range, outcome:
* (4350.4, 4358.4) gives 0.689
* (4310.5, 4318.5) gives 0.607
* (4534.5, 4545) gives 0.778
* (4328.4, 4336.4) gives 0.577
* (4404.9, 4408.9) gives 0.645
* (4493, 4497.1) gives 0.79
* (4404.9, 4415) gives 0.675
